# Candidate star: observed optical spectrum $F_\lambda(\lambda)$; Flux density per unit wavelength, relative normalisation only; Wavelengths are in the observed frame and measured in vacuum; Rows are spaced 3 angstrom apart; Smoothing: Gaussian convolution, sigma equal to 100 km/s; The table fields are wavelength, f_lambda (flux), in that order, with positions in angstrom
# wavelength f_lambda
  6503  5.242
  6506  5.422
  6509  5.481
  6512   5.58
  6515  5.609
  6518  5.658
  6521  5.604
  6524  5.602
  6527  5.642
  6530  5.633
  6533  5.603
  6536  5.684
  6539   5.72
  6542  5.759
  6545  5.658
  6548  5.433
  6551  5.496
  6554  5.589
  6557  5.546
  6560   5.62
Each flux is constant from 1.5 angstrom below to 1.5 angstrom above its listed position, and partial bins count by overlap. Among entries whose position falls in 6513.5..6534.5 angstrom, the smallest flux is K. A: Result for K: 5.602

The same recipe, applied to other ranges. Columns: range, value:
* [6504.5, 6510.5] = 5.422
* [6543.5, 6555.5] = 5.433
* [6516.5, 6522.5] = 5.604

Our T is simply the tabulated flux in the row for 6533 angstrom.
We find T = 5.603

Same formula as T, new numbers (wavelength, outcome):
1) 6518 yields 5.658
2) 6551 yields 5.496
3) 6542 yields 5.759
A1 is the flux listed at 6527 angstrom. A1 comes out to 5.642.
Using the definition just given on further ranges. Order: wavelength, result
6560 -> 5.62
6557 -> 5.546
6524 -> 5.602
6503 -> 5.242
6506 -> 5.422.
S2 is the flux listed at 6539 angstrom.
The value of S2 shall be 5.72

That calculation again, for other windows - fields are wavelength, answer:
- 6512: 5.58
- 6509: 5.481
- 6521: 5.604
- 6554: 5.589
